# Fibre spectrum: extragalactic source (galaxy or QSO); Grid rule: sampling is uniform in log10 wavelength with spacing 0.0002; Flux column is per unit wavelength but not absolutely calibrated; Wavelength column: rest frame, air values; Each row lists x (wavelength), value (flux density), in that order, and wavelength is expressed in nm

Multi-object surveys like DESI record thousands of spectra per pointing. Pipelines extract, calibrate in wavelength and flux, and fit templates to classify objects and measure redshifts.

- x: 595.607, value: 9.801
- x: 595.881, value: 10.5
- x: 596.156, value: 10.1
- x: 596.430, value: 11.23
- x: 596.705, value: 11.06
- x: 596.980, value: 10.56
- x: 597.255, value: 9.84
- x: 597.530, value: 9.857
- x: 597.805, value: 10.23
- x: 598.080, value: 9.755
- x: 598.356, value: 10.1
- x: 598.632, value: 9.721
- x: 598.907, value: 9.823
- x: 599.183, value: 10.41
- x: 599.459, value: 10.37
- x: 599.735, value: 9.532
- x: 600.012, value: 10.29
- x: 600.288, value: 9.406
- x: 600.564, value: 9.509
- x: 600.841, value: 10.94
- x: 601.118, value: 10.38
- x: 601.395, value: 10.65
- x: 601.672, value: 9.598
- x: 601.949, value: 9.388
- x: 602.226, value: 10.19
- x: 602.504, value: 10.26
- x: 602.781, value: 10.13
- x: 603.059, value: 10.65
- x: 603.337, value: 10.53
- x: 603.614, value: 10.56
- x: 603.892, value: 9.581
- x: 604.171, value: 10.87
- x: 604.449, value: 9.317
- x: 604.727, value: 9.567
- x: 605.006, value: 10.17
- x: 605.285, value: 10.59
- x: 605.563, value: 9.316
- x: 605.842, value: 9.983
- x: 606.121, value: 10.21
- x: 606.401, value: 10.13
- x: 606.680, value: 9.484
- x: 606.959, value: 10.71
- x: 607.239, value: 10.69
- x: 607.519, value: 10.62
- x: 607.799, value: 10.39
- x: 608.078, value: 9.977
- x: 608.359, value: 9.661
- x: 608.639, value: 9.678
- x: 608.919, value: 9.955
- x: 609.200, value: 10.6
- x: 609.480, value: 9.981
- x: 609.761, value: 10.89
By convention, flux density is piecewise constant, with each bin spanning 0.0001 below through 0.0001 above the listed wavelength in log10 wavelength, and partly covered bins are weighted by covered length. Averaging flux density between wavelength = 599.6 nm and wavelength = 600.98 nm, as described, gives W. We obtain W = 9.93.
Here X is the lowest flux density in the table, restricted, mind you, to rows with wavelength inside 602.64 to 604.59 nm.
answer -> 9.317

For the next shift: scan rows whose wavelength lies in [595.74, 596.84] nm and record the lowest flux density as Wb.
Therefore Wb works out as 10.1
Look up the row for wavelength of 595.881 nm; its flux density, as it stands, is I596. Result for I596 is 10.5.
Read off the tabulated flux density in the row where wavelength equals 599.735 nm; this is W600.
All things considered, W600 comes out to 9.532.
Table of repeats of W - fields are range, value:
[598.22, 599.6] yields 10.1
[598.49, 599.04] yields 9.78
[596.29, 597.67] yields 10.5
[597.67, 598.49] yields 10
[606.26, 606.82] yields 9.81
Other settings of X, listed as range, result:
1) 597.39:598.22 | 9.755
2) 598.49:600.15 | 9.532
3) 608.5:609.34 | 9.678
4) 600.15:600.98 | 9.406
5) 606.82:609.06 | 9.661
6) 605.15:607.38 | 9.316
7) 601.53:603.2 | 9.388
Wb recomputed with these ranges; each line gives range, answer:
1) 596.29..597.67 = 9.84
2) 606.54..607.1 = 9.484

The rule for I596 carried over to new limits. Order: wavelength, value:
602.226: 10.19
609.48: 9.981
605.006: 10.17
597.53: 9.857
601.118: 10.38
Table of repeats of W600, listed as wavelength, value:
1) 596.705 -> 11.06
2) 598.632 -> 9.721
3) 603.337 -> 10.53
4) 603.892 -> 9.581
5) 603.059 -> 10.65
